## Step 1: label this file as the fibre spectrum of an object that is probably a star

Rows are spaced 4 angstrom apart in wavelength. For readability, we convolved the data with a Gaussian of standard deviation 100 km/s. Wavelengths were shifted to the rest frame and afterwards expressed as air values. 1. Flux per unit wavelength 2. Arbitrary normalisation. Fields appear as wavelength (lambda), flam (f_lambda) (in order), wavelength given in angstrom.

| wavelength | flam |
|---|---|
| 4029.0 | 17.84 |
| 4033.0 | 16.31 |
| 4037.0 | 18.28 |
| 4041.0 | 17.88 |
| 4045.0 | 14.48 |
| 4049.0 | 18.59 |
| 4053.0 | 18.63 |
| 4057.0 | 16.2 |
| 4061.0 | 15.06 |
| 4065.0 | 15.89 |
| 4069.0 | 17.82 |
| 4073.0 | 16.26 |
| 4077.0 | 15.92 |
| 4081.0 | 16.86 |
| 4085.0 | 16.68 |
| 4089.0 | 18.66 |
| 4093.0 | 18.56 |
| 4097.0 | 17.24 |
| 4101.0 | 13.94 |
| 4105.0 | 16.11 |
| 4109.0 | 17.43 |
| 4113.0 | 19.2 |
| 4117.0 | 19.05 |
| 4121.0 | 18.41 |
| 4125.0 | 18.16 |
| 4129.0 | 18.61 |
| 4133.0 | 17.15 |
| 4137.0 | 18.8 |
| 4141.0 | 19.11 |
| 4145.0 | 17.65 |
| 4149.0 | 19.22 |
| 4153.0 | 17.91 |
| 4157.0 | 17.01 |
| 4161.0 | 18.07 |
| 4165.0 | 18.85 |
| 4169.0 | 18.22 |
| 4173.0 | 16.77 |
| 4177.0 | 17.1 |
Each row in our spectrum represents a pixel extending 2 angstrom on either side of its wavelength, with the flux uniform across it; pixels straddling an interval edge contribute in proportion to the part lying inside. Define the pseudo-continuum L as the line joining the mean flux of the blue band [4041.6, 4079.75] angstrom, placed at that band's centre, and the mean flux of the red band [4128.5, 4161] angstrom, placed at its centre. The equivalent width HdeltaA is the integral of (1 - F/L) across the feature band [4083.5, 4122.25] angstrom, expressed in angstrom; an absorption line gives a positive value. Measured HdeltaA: -0.32 angstrom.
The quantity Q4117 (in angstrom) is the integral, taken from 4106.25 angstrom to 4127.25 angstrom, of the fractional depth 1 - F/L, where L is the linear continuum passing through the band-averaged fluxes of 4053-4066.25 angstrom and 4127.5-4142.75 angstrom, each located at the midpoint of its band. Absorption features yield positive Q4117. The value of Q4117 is -0.6 angstrom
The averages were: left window 16.1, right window 18.4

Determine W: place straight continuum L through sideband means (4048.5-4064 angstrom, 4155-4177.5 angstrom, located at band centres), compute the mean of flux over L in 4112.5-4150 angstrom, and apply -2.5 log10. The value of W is -0.06 mag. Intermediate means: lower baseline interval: 16.9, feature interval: 18.5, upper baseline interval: 17.7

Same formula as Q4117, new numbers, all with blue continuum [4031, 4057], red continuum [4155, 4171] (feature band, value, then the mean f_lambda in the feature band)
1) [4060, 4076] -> 1.0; 16.3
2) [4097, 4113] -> 1.1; 16.4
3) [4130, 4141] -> -0.2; 18.2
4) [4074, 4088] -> 0.7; 16.6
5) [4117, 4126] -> -0.4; 18.5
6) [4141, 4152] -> -0.4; 18.5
